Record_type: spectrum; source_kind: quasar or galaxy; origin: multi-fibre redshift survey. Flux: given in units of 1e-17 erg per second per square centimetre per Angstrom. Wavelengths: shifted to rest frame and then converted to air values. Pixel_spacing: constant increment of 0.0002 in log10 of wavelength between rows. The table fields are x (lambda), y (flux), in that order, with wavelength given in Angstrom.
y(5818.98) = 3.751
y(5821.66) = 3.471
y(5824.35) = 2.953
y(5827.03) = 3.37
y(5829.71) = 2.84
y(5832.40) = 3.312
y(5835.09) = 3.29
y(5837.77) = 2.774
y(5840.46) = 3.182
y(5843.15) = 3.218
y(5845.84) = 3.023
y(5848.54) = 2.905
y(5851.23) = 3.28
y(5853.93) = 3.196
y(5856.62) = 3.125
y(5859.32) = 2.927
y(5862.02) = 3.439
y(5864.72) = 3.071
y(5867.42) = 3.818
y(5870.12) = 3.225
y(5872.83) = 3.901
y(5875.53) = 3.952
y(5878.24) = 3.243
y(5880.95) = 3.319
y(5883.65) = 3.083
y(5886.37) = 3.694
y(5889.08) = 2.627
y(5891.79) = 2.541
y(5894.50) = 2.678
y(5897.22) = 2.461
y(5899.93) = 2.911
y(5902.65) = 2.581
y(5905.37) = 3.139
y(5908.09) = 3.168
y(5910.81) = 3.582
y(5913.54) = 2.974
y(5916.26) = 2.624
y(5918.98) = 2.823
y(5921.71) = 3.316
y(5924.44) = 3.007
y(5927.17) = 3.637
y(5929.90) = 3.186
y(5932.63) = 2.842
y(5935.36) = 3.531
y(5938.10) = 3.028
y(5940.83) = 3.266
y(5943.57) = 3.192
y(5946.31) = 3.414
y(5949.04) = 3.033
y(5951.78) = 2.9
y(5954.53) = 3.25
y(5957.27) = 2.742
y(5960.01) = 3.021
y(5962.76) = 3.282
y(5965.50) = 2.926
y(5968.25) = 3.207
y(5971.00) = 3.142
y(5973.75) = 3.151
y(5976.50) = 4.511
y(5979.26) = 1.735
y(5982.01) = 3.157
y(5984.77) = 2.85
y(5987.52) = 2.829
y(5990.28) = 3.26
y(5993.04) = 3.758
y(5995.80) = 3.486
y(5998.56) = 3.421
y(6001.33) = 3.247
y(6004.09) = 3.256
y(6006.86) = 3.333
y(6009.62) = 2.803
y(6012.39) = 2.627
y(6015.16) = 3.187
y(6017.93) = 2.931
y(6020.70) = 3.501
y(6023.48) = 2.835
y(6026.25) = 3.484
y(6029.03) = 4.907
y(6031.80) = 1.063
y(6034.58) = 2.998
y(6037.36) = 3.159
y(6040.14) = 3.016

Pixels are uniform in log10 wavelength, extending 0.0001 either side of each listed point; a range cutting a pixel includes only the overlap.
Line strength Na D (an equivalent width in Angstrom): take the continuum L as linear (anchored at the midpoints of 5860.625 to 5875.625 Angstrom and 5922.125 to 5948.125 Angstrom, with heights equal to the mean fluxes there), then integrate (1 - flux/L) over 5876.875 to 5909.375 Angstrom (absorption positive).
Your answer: 4.5 Angstrom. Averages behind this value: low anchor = 3.53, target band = 2.95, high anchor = 3.23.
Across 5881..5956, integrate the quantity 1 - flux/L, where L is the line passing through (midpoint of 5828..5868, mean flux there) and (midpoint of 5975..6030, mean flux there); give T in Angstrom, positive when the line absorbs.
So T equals 3.1 Angstrom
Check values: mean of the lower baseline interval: 3.15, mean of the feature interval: 3.06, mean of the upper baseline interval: 3.24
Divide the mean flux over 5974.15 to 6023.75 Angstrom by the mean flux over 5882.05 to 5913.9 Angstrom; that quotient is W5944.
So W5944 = 1.07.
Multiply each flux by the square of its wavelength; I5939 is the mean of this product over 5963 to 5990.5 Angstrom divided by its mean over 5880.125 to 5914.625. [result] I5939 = 1.06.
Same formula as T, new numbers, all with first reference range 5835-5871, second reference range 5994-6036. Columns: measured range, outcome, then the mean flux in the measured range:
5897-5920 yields 1.6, 2.94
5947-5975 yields 0.7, 3.07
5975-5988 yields 0.5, 3.03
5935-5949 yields -0.4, 3.25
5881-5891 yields 0.1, 3.13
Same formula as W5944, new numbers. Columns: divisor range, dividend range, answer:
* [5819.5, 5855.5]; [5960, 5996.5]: 1.00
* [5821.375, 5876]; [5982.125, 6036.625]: 0.97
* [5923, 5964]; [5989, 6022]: 1.02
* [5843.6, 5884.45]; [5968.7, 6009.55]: 0.97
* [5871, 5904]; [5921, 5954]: 1.04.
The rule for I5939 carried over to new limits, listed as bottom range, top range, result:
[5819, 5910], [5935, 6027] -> 1.04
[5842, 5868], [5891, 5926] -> 0.93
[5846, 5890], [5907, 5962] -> 0.97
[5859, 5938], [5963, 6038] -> 1.03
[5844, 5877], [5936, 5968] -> 0.97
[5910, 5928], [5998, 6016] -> 1.03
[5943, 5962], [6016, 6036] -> 1.03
